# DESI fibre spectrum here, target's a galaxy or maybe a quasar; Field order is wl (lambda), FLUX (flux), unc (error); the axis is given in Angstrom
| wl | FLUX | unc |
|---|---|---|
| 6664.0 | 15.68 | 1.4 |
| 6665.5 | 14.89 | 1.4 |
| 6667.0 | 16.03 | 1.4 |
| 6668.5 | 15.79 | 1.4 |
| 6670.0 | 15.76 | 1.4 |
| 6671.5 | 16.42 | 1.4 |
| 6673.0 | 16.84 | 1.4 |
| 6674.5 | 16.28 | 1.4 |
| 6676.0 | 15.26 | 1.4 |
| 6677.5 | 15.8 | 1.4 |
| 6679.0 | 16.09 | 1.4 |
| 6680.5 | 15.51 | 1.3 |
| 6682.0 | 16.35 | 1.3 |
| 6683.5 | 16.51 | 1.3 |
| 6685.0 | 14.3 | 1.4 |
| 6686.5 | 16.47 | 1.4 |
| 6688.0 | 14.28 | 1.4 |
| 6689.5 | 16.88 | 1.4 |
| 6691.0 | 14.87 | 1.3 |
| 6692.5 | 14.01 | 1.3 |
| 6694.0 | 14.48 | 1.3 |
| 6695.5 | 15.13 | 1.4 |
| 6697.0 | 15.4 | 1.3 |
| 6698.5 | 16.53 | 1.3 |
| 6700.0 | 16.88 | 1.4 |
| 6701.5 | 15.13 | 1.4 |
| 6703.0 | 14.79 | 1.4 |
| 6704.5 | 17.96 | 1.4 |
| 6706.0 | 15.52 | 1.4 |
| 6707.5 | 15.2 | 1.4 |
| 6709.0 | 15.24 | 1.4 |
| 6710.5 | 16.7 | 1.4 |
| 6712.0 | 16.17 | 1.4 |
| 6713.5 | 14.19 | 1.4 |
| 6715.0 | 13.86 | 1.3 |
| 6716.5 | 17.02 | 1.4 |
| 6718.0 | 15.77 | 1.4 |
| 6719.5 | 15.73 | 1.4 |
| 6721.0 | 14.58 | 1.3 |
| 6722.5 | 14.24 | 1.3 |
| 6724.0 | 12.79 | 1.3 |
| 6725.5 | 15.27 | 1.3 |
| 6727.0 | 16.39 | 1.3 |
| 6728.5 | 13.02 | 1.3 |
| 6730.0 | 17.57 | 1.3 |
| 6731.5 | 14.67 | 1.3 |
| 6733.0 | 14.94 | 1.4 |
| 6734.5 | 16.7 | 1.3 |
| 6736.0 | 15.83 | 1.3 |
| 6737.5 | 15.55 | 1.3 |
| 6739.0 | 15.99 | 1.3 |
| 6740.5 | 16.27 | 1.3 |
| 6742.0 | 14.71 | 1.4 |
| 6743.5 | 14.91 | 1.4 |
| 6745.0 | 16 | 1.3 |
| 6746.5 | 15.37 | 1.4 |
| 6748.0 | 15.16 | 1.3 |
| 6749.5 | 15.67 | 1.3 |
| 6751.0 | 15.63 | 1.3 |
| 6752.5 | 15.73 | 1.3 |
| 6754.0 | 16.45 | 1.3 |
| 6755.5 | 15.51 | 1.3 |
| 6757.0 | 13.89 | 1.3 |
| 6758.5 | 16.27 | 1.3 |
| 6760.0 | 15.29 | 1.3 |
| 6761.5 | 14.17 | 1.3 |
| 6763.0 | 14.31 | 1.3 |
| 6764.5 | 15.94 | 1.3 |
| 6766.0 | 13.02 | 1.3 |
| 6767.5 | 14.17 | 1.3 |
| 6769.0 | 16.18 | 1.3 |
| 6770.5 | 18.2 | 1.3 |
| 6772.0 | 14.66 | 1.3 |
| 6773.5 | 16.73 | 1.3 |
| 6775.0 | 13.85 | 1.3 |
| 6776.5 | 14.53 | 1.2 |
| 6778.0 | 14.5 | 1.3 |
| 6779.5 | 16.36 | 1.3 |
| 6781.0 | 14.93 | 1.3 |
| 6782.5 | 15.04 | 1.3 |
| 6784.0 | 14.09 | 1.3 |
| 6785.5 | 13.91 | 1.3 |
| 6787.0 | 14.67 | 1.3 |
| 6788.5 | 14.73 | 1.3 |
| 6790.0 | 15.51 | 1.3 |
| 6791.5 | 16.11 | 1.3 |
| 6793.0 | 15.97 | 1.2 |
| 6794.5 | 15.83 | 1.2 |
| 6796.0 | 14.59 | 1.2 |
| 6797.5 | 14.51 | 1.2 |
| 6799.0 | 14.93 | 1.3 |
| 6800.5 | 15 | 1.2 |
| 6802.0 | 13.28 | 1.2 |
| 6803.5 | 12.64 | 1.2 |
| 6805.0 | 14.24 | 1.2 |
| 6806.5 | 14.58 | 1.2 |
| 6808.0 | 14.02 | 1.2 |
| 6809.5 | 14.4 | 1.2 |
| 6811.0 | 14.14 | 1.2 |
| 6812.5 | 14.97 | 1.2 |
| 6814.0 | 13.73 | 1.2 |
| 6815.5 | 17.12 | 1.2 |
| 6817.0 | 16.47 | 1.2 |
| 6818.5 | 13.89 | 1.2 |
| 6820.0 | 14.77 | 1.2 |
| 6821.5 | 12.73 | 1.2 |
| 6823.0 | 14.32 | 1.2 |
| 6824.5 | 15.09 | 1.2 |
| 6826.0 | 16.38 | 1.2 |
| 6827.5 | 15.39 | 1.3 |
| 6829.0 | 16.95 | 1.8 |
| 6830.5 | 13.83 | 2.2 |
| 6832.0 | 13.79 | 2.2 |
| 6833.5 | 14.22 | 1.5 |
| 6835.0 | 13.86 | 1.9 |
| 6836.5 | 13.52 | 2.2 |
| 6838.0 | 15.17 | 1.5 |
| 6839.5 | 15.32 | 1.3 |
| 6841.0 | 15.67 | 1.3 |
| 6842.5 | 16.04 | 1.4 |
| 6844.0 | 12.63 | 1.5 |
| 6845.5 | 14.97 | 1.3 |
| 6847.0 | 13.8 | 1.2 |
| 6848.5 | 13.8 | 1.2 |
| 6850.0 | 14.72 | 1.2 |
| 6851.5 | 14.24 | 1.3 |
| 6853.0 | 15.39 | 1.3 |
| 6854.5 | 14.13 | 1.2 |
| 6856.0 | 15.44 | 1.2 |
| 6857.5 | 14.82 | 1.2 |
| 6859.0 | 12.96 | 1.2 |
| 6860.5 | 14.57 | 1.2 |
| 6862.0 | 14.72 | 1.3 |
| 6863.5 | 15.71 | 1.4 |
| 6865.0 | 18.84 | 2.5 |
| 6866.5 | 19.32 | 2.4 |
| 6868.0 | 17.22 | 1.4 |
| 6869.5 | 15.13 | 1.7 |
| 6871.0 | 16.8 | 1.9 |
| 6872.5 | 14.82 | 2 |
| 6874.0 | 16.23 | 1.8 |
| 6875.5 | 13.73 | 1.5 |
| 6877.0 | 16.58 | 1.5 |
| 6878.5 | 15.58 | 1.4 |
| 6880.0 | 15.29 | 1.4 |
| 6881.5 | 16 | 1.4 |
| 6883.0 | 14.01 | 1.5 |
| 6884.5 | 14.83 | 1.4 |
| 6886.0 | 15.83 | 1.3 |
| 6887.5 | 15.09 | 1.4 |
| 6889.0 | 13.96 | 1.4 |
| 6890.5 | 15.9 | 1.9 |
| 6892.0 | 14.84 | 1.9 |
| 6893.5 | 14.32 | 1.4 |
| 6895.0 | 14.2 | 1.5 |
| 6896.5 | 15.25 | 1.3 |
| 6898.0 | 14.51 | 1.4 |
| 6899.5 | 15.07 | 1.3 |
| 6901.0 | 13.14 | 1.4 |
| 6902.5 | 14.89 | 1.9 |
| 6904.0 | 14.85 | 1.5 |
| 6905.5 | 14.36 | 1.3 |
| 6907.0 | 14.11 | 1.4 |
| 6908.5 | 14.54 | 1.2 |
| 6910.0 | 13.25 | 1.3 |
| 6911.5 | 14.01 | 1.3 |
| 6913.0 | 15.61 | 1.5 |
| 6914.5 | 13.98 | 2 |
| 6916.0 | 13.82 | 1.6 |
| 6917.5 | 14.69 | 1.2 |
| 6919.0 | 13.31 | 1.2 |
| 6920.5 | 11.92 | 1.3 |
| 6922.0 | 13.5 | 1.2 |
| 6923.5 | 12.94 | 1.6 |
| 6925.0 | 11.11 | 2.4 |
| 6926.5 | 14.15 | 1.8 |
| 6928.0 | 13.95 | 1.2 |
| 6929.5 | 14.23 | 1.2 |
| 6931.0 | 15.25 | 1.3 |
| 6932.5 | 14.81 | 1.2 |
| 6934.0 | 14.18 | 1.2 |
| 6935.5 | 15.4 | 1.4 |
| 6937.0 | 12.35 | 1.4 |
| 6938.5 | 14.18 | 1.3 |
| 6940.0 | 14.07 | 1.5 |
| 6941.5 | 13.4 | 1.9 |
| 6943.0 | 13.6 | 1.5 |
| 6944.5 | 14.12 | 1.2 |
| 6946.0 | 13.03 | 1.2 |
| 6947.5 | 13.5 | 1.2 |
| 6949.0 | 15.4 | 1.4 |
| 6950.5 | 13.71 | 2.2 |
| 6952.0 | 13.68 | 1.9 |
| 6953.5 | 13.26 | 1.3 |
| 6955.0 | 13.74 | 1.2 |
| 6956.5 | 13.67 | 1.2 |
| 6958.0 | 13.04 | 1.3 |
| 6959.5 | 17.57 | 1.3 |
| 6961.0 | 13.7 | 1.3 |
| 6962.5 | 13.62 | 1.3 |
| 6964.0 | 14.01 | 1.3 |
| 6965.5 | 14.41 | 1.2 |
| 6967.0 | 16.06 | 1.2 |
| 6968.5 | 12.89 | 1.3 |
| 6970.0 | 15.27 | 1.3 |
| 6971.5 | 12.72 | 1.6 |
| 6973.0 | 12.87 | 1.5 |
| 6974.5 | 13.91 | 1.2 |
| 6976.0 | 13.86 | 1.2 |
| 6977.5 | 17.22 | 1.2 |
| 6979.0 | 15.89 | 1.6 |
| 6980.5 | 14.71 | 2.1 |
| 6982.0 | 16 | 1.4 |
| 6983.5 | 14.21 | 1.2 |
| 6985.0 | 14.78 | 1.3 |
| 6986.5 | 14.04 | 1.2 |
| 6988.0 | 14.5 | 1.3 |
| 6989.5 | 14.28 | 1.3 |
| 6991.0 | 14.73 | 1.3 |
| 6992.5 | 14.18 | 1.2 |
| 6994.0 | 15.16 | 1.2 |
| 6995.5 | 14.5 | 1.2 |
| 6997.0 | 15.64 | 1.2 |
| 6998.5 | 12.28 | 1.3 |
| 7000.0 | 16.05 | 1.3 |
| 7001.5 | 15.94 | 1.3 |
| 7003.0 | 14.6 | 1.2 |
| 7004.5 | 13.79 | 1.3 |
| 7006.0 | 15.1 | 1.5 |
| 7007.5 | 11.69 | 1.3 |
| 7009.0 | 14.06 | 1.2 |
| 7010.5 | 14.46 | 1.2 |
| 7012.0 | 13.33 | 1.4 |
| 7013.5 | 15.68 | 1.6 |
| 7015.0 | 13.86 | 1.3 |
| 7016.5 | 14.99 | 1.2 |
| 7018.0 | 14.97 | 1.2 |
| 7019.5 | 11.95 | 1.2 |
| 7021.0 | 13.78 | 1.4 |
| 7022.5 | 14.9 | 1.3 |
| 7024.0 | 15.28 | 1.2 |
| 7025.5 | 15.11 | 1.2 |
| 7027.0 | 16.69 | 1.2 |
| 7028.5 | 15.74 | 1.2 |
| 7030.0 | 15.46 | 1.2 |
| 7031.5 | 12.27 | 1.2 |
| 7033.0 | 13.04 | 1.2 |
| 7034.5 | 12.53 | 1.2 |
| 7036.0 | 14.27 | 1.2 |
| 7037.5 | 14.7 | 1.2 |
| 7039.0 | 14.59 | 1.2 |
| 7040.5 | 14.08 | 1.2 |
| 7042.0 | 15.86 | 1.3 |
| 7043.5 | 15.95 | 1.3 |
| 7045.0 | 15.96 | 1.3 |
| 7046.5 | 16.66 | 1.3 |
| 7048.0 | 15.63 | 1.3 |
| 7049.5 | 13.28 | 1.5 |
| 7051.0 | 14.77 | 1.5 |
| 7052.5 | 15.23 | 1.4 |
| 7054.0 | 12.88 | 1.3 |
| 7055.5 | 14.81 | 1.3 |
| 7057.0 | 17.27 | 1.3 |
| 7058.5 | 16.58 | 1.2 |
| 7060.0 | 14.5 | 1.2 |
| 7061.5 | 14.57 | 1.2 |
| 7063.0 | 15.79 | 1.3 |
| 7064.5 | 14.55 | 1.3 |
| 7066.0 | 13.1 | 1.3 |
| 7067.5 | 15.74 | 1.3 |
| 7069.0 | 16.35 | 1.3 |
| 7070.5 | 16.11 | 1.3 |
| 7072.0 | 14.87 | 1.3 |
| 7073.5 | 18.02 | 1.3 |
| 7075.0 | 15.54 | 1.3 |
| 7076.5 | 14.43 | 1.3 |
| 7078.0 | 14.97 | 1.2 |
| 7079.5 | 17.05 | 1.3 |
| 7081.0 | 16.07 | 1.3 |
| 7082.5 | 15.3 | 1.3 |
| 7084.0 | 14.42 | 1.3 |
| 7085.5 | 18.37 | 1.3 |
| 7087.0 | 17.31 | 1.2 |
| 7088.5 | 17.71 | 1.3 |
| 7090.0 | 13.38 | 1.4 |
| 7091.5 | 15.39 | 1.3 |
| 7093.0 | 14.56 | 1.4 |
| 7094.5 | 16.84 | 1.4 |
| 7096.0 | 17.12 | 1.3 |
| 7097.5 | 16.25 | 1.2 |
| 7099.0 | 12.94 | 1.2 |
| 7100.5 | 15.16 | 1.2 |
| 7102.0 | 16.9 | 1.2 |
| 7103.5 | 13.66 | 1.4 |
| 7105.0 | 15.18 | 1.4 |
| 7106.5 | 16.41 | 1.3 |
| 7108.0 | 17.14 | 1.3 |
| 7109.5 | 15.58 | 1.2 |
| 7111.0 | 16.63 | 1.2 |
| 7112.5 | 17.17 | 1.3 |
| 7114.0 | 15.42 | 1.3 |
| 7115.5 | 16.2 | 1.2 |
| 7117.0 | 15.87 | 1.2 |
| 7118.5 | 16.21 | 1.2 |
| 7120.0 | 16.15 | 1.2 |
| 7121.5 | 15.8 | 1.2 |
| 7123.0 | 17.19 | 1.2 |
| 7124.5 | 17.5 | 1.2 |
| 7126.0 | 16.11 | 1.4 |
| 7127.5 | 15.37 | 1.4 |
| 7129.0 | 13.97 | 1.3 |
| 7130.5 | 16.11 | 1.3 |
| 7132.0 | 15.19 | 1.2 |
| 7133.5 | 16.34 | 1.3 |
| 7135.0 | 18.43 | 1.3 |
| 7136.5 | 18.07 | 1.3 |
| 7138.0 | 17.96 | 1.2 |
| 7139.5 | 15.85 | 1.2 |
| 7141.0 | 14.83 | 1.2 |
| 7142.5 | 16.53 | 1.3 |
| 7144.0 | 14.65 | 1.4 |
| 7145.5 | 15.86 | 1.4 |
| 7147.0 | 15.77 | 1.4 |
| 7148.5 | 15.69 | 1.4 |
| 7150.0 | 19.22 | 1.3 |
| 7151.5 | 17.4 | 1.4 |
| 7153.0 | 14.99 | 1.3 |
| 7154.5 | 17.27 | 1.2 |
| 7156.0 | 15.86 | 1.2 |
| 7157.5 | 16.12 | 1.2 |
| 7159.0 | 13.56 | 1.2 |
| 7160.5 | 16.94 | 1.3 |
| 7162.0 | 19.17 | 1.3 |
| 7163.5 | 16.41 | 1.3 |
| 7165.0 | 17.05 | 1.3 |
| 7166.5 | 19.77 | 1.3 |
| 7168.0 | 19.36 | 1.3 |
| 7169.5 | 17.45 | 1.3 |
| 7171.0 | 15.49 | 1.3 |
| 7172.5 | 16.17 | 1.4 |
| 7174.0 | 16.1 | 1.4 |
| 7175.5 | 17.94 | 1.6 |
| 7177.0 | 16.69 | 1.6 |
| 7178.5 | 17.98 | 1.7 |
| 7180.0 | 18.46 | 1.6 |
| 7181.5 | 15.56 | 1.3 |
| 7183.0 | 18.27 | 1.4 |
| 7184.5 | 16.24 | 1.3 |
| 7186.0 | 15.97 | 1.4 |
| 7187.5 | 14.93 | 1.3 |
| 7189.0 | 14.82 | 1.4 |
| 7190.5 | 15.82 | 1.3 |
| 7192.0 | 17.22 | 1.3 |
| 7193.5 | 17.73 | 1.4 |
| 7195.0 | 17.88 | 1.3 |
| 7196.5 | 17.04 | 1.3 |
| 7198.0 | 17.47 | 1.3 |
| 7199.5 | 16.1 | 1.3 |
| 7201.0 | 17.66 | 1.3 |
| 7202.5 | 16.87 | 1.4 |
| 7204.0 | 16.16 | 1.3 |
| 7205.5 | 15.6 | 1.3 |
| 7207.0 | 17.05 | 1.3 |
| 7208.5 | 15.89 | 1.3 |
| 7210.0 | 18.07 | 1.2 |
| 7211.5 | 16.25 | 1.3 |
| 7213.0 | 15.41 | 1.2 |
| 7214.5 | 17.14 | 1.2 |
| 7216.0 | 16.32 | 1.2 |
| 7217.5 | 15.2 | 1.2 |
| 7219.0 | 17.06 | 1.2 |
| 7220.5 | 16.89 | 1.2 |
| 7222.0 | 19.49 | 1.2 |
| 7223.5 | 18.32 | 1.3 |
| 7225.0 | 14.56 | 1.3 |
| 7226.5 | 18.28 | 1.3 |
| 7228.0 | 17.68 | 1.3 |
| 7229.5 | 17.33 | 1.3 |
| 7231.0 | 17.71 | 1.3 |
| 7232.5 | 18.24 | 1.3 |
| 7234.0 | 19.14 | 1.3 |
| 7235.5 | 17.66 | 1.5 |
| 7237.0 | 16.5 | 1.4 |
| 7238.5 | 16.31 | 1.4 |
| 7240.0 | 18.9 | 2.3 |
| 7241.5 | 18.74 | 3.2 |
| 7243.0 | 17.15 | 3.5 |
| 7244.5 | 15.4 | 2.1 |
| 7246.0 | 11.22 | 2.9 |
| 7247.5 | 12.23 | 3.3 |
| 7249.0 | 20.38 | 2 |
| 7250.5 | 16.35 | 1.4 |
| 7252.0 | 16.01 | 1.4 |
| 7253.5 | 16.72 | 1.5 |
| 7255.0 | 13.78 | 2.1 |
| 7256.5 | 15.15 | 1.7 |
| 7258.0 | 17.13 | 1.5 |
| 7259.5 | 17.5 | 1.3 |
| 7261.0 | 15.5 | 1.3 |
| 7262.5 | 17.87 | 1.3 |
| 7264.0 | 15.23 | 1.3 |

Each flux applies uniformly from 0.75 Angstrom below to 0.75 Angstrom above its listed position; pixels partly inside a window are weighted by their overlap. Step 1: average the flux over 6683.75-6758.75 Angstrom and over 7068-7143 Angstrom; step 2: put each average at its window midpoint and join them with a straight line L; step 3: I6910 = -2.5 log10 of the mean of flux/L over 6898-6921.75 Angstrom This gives 0.12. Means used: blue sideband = 15.4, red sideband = 16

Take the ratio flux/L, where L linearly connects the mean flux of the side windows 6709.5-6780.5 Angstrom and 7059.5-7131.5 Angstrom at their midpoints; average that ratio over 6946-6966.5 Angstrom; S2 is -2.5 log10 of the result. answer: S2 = 0.11 mag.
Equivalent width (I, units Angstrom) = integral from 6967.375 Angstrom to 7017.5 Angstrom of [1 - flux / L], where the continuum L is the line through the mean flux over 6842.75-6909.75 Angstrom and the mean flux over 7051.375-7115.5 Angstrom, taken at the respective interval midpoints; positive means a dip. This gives 2.9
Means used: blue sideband 15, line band 14.5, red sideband 15.7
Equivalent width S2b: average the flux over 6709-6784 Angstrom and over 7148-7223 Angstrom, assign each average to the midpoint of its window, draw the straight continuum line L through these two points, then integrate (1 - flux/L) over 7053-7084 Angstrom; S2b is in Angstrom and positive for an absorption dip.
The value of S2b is 1.9 Angstrom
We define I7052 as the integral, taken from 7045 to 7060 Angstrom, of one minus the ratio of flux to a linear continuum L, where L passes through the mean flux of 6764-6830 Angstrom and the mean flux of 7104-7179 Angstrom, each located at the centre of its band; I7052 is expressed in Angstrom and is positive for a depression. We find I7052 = 0.8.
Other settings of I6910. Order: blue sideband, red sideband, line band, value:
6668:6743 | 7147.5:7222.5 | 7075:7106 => 0.06 mag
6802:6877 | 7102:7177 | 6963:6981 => 0.08 mag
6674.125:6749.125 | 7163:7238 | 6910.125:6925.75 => 0.19 mag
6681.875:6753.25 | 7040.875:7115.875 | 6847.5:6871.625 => 0.00 mag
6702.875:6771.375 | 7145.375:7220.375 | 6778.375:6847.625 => 0.06 mag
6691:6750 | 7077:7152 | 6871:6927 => 0.09 mag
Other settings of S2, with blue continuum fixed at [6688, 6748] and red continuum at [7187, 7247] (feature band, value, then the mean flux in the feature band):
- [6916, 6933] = 0.18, 13.6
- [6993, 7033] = 0.13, 14.5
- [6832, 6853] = 0.09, 14.5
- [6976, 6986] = 0.06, 15.3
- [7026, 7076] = 0.09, 15.1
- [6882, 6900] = 0.08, 14.8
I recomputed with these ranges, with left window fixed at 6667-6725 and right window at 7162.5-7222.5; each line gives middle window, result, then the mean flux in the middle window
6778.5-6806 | 1.8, 14.8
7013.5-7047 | 3.6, 14.7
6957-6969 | 1.4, 14.4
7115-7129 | 0.5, 16.1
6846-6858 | 1.1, 14.5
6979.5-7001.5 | 2.2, 14.7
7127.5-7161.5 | 1.1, 16.2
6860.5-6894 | 0.8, 15.7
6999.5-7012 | 1.5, 14.4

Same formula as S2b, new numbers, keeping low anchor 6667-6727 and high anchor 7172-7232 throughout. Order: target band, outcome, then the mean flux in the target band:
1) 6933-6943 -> 1.4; 13.9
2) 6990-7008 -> 2.0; 14.5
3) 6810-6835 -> 1.6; 14.8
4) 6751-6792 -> 1.6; 15.1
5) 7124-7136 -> 0.4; 16.1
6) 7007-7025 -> 2.5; 14.1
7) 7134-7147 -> 0.2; 16.5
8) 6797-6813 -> 1.6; 14.2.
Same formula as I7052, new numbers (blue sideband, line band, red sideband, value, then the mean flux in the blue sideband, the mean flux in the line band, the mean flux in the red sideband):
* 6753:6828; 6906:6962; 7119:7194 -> 5.96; 14.9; 13.9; 16.6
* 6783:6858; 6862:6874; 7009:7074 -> -1.58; 14.7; 16.7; 14.9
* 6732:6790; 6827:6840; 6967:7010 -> 0.32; 15.3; 14.6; 14.5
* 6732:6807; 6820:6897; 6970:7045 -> -0.76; 15.1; 15.1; 14.5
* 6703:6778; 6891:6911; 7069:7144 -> 1.57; 15.4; 14.4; 16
